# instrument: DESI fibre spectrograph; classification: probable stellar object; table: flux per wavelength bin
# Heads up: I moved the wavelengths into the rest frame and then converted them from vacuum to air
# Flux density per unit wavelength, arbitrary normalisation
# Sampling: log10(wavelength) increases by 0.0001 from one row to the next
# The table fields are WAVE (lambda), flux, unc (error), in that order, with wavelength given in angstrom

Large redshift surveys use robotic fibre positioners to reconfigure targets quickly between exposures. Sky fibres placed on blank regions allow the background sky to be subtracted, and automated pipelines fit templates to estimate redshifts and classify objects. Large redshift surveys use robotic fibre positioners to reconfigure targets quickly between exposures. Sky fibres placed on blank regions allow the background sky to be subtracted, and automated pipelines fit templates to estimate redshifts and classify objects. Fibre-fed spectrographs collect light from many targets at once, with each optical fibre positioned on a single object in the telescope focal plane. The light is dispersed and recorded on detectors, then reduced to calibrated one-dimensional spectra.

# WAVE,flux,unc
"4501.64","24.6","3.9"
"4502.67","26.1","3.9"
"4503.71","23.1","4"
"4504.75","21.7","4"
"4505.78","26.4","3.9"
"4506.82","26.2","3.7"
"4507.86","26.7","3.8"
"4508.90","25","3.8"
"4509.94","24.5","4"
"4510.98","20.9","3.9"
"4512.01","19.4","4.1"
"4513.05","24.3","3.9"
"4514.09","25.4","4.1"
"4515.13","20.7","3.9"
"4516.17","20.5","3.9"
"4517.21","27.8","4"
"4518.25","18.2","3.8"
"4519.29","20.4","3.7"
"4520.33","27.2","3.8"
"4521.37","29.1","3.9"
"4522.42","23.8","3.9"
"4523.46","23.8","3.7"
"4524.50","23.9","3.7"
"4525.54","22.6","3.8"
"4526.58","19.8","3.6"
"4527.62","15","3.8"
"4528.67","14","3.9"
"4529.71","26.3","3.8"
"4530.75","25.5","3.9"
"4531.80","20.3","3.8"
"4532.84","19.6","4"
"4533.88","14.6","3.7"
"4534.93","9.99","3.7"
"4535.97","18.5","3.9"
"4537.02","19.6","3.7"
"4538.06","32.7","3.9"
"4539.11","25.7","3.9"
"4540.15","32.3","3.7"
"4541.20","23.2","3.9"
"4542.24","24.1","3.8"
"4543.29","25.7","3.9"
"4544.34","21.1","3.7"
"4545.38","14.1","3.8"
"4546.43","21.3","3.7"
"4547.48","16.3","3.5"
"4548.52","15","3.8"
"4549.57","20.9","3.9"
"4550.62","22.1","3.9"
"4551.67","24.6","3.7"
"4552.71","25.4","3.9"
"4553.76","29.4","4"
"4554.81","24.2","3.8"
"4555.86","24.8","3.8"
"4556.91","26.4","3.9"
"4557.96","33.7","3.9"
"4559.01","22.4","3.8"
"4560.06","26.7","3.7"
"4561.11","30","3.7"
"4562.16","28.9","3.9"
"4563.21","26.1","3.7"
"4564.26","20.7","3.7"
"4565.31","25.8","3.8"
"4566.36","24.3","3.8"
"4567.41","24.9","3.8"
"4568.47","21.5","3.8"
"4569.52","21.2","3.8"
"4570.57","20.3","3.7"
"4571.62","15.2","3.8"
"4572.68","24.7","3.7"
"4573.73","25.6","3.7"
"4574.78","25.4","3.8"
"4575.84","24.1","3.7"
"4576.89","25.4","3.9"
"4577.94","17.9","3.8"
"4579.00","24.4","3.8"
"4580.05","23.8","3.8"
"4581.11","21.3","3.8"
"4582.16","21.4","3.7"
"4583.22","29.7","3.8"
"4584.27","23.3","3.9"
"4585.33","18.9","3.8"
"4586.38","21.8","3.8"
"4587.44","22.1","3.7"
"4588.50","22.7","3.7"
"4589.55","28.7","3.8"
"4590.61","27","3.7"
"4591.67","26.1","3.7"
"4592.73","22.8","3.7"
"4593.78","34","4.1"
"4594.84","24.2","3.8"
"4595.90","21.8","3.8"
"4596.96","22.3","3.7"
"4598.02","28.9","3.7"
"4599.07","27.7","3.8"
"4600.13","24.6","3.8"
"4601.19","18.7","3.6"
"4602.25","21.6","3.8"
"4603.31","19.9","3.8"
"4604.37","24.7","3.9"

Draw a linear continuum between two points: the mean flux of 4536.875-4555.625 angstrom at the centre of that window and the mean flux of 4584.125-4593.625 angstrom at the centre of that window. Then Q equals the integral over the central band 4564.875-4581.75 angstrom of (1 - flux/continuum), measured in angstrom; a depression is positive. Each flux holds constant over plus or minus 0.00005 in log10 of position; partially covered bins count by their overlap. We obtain 0.70 angstrom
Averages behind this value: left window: 23.3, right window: 24.1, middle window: 22.8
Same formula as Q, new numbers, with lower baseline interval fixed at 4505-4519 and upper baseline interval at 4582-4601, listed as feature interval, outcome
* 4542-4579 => 1.32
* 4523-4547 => 2.43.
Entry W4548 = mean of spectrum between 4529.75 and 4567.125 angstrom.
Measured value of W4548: 23.4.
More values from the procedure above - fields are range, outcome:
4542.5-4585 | 23.5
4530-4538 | 19.4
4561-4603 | 23.9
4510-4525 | 23.3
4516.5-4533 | 22.4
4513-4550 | 21.7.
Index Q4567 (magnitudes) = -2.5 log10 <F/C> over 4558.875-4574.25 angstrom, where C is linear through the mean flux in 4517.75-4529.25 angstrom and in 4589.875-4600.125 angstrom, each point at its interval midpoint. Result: 0.016 mag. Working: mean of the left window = 21.6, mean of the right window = 26.1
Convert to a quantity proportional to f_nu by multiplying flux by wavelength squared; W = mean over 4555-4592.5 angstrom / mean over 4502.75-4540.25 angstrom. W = 1.10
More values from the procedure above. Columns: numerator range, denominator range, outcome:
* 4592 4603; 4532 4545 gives 1.14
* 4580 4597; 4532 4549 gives 1.19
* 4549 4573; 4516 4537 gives 1.18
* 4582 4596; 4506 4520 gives 1.10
